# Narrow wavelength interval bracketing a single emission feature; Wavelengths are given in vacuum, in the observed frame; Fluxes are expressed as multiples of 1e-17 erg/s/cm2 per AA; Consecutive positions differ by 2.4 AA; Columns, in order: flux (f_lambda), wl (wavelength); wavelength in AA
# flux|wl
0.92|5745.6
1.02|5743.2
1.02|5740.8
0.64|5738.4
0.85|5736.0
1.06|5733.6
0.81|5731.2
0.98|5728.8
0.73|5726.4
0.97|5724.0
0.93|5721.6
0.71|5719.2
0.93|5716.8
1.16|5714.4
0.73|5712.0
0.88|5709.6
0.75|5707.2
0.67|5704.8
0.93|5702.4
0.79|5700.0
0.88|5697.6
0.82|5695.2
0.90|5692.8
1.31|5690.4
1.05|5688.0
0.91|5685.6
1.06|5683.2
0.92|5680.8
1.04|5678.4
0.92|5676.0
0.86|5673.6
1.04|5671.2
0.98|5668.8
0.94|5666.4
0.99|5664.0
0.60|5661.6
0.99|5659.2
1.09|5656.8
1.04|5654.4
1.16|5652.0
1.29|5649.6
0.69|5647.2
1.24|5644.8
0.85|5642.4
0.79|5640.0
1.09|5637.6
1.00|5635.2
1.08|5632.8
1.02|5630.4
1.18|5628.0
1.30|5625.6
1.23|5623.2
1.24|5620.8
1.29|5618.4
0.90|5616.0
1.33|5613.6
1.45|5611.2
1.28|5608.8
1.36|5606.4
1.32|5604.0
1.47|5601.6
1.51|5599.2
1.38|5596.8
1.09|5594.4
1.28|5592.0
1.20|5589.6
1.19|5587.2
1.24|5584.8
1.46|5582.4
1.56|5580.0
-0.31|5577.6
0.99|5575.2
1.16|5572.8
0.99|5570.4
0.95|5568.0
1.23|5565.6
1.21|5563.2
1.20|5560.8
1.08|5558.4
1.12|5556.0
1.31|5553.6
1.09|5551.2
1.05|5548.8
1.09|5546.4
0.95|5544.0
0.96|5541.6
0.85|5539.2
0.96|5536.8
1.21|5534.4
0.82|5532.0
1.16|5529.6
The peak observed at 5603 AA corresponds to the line C III] 1909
